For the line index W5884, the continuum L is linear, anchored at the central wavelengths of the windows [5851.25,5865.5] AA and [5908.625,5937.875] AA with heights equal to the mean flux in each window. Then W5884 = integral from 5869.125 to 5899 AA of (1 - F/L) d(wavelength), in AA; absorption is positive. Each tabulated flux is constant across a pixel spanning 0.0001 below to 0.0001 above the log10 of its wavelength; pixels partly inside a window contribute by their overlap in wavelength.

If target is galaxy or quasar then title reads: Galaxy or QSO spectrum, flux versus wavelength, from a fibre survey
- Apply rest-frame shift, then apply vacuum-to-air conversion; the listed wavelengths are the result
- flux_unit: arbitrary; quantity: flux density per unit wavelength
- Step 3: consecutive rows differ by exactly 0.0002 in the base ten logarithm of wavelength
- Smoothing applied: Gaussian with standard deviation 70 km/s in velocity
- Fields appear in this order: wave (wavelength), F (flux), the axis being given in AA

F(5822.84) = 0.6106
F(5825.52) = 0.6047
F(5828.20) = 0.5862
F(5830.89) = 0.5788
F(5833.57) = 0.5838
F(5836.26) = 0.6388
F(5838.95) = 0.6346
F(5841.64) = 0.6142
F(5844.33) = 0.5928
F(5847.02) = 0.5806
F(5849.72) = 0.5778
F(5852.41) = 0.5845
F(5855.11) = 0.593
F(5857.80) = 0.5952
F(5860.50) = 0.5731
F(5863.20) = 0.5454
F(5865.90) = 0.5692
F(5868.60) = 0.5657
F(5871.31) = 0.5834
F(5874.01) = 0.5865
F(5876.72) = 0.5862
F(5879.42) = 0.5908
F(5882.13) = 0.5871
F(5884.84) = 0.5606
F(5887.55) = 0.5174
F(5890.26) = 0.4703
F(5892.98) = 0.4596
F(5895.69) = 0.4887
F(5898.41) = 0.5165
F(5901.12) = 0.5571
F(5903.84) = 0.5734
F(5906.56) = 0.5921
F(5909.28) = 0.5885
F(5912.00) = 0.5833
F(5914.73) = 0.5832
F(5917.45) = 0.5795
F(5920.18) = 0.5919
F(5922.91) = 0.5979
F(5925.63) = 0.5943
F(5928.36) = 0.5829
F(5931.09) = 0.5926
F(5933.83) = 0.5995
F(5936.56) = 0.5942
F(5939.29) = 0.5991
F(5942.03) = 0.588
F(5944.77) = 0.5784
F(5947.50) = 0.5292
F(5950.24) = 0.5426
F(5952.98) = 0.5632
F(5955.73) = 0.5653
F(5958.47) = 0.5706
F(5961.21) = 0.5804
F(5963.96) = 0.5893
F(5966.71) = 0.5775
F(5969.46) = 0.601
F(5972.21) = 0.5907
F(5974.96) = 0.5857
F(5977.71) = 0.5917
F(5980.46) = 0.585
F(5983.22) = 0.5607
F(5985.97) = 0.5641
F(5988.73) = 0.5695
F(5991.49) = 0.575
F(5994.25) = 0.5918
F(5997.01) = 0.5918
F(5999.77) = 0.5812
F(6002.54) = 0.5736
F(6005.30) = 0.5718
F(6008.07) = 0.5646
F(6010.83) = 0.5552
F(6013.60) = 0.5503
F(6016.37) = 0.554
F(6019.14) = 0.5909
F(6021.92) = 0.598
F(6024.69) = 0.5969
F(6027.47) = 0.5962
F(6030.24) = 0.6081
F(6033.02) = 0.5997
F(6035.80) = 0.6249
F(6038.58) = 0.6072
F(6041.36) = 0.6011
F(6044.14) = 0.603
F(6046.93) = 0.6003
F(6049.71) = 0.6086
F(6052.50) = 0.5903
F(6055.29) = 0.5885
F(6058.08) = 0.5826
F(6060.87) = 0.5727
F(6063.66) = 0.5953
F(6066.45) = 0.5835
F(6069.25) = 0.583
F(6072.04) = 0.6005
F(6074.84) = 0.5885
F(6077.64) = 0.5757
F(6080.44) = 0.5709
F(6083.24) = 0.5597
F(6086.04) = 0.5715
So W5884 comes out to 2.1 AA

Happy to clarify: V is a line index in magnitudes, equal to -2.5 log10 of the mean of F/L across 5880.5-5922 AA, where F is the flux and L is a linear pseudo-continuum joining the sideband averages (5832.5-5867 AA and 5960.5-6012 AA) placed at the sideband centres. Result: 0.07 mag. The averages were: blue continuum 0.591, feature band 0.551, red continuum 0.579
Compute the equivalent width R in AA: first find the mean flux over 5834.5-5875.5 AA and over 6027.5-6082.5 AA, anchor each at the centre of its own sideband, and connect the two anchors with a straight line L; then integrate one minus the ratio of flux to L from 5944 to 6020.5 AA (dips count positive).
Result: 2.4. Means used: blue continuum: 0.589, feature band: 0.573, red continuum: 0.594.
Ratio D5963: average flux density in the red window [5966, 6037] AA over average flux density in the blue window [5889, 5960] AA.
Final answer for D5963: 1.0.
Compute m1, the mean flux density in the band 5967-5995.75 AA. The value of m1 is 0.581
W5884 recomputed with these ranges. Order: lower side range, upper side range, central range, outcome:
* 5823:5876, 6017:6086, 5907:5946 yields 0.0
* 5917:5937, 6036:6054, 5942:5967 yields 1.2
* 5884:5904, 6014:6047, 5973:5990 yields -0.3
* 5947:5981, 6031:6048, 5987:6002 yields 0.2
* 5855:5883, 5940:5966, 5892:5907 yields 1.2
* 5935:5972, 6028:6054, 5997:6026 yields 1.0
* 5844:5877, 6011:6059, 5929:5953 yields 0.3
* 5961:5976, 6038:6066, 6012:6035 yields 0.2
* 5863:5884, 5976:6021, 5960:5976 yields -0.4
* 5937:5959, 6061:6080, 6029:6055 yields -1.0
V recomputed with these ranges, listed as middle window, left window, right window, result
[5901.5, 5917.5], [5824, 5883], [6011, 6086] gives 0.01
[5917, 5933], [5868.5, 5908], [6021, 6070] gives -0.06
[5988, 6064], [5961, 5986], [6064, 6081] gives -0.01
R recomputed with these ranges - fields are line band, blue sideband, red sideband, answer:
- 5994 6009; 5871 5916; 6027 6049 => 0.35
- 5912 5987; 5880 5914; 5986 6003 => -2.45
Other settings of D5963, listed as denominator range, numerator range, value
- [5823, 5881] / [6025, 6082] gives 1.01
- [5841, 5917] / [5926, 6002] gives 1.03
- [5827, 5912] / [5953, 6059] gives 1.03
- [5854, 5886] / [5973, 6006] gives 1.00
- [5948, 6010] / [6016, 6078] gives 1.03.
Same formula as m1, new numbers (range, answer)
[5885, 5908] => 0.524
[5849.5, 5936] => 0.568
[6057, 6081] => 0.584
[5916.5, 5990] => 0.58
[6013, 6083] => 0.591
